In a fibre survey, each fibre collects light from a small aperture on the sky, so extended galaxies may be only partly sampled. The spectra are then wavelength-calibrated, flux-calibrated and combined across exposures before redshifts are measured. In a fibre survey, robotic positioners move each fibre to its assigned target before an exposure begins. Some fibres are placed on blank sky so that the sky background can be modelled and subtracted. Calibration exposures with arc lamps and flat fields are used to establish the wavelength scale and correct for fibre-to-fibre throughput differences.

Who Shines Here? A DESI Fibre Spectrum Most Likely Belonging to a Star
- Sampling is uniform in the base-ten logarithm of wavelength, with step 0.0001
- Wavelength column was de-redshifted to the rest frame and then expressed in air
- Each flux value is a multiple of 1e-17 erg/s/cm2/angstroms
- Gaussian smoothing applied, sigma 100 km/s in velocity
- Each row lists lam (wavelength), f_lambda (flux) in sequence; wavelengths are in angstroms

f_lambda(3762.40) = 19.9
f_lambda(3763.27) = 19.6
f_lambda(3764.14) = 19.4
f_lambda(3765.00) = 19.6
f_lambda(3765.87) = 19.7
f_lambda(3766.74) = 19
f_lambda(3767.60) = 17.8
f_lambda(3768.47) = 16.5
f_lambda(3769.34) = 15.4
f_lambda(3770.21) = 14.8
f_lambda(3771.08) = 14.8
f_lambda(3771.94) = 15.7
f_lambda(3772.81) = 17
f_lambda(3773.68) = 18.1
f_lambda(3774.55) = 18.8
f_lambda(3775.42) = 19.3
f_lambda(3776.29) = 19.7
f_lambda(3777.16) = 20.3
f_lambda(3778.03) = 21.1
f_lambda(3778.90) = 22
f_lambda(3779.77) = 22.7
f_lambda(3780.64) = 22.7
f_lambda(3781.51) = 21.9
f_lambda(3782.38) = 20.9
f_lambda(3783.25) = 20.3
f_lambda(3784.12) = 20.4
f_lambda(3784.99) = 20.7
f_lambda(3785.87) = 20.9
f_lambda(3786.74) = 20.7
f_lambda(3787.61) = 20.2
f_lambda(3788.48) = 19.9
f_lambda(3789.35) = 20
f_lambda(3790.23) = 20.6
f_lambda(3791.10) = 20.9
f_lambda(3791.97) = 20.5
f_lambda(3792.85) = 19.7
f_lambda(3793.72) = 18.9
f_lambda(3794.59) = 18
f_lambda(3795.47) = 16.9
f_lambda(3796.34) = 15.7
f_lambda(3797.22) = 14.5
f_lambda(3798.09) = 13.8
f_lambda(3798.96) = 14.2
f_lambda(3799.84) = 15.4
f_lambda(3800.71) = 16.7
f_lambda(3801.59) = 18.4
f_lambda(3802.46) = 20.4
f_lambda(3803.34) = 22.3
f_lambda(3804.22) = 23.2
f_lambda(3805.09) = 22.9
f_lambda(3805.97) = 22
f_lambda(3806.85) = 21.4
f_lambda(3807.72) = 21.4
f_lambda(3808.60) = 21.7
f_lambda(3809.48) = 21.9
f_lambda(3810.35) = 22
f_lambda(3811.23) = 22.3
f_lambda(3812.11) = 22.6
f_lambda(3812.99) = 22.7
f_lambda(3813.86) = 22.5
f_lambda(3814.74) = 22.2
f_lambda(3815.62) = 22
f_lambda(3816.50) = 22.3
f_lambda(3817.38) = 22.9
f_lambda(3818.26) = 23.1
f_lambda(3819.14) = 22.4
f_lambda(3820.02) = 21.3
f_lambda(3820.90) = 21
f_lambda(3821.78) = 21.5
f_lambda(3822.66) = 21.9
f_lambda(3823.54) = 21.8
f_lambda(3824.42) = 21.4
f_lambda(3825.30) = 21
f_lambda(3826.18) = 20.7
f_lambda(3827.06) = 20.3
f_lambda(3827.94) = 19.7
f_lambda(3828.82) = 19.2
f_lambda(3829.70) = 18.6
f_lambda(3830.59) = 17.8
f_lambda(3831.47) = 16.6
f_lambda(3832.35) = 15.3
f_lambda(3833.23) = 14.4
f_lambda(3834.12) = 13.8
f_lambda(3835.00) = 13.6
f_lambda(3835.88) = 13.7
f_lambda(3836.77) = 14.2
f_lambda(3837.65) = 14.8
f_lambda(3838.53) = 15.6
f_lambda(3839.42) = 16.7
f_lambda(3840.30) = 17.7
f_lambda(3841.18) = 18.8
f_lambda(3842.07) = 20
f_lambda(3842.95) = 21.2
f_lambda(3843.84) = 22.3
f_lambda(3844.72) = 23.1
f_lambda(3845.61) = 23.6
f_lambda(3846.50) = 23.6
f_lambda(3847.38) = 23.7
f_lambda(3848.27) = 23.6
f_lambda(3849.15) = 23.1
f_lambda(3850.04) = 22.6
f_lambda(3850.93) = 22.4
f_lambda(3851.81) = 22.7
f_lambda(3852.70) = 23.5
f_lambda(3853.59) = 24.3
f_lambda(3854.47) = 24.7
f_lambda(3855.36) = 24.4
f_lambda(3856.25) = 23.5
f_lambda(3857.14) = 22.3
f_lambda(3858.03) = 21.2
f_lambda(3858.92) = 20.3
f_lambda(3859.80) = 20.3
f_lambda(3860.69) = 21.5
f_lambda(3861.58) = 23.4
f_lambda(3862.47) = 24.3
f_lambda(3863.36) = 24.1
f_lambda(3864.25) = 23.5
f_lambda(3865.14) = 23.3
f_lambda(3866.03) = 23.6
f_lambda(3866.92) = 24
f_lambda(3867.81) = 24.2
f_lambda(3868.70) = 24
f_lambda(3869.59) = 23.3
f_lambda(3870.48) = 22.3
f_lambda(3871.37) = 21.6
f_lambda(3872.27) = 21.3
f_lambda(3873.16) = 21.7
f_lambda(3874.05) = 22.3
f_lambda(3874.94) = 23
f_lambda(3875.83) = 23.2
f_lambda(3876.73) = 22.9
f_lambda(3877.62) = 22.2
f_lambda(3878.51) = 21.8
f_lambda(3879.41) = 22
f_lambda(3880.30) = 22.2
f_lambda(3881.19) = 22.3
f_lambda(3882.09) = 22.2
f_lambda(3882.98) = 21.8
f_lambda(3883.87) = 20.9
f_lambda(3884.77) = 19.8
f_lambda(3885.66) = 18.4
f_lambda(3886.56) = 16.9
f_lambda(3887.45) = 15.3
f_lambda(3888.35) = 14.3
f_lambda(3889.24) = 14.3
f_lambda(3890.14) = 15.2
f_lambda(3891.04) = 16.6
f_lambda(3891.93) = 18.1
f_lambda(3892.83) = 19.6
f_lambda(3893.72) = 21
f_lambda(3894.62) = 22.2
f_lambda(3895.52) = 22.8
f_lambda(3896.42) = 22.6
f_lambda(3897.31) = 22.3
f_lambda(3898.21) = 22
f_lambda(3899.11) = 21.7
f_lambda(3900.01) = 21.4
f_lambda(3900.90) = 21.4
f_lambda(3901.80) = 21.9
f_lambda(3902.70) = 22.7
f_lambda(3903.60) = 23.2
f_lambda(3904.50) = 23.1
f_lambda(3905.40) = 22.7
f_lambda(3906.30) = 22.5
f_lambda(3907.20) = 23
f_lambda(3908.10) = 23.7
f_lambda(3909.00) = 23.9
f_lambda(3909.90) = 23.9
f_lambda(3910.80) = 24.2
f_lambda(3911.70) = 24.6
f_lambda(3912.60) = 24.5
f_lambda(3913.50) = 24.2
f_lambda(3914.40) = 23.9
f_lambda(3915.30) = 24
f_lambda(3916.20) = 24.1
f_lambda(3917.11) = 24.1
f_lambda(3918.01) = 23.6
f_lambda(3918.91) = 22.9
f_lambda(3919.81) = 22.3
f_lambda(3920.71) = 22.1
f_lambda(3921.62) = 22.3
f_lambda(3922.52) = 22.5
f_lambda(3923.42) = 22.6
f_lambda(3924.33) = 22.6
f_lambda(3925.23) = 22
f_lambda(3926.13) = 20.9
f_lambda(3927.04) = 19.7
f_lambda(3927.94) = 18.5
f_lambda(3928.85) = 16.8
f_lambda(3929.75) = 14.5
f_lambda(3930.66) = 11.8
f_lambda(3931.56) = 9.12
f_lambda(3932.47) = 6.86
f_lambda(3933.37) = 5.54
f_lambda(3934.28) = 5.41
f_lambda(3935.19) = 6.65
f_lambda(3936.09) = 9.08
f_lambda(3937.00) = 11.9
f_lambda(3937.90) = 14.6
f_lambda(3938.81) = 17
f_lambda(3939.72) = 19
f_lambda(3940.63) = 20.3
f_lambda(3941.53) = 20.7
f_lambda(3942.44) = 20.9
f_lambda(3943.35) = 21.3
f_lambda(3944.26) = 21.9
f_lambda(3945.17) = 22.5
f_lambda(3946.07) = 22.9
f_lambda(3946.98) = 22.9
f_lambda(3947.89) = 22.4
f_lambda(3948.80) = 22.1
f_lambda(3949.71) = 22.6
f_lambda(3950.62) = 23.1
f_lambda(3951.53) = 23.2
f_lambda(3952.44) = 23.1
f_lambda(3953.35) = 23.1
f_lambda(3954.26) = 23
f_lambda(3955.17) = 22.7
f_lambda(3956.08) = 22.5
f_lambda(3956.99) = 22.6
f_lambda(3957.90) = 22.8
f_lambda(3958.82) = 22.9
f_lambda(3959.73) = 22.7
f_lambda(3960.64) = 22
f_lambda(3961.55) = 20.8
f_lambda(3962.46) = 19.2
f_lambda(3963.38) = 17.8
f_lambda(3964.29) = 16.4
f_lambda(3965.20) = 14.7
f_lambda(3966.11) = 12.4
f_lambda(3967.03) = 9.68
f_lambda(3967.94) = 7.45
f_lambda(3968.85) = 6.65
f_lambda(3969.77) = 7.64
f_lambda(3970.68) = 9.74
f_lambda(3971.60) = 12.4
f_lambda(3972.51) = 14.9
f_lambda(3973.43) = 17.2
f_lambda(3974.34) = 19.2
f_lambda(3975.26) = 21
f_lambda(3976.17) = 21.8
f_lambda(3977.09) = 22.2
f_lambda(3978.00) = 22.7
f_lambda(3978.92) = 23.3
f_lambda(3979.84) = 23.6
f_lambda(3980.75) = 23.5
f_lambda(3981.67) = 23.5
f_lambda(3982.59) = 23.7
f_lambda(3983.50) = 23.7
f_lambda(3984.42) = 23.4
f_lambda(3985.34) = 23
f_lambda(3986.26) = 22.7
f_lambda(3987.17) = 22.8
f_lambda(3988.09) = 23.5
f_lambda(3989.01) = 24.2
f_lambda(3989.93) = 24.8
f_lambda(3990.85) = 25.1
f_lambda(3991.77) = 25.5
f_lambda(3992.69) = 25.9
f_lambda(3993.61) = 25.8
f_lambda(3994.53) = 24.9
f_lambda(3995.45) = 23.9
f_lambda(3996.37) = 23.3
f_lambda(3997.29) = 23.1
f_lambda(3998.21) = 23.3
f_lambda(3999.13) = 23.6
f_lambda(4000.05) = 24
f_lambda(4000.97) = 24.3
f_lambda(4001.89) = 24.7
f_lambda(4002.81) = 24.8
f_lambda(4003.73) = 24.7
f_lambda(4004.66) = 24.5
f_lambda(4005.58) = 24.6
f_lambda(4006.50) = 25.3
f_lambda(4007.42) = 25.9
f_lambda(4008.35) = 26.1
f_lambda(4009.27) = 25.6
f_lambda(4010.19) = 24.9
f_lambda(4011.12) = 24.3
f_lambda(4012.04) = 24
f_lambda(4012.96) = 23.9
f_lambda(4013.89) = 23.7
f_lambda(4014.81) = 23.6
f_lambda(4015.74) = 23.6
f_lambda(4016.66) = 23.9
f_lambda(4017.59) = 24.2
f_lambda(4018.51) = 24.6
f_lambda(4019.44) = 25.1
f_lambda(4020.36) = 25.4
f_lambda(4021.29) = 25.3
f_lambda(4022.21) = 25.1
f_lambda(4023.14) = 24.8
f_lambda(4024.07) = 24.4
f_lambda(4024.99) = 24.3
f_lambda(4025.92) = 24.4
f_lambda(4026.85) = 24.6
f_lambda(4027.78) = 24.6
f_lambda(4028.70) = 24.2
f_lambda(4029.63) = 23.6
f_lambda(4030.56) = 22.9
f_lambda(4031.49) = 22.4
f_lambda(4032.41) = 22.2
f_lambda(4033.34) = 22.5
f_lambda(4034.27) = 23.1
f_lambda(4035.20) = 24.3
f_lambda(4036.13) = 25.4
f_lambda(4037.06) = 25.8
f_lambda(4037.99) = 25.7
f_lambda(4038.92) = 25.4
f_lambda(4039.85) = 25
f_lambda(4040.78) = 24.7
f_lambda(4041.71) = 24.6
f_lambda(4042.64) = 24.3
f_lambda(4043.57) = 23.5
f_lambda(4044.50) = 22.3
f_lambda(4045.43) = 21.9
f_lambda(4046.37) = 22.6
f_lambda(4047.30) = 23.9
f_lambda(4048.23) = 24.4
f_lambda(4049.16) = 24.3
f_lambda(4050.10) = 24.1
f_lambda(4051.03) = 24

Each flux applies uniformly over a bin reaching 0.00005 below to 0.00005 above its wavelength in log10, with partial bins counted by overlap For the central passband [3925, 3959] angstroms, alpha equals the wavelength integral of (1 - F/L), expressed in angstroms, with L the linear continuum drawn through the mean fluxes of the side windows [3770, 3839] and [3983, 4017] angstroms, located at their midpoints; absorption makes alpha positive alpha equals 6.8 angstroms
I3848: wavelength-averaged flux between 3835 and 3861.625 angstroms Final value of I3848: 20.9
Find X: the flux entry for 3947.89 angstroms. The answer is 22.4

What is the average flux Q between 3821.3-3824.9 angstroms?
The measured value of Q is 21.6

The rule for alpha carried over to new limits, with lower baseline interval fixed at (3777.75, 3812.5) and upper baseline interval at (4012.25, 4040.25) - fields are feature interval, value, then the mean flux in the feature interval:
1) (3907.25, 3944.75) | 5.6 angstroms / 19.1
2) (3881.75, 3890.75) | 1.6 angstroms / 17.8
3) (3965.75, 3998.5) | 4.4 angstroms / 20.3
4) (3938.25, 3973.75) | 6.3 angstroms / 18.9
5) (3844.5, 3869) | -2.3 angstroms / 23.2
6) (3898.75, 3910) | -0.3 angstroms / 22.7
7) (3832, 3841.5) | 2.5 angstroms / 15.3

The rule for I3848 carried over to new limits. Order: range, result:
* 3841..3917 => 22.1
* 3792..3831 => 20.3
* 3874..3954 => 20.2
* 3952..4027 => 22.1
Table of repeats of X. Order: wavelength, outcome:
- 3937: 11.9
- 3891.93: 18.1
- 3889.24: 14.3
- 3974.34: 19.2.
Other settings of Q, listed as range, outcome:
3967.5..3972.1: 8.85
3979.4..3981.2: 23.6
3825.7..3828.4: 20.3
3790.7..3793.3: 20.3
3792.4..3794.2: 19.3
